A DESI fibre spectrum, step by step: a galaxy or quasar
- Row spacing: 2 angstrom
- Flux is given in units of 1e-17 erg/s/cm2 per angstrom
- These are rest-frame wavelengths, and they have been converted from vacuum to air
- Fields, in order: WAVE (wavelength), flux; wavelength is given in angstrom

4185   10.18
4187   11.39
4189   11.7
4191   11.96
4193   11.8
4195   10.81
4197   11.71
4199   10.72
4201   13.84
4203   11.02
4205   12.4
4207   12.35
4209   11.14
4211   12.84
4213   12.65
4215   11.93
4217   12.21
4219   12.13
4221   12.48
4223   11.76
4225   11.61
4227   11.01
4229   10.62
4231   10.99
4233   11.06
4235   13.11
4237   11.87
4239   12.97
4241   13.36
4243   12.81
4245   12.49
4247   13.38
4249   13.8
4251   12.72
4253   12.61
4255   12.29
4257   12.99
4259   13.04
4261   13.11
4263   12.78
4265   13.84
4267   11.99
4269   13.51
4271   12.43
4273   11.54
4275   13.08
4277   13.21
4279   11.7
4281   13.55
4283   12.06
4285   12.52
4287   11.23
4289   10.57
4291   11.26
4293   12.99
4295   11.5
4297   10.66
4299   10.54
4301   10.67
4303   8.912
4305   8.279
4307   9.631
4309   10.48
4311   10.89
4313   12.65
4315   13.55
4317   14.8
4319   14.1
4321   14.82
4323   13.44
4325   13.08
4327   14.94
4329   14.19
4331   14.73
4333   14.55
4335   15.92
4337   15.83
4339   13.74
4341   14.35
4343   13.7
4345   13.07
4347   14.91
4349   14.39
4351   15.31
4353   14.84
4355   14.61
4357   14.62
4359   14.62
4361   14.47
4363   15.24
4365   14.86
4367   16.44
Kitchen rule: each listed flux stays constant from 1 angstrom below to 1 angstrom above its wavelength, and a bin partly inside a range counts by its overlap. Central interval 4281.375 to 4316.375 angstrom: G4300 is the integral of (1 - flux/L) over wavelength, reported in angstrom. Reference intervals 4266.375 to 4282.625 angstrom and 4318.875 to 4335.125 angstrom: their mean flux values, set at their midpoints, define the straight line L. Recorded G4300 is 5.9 angstrom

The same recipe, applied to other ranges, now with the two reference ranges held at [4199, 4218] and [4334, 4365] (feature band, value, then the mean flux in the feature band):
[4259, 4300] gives 3.6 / 12.2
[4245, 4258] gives 0.0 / 12.9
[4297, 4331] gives 4.4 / 12.2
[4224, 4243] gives 1.1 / 11.9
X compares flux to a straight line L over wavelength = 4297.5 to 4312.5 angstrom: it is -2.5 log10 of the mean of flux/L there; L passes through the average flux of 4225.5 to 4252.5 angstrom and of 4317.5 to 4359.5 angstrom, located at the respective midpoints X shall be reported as 0.34 mag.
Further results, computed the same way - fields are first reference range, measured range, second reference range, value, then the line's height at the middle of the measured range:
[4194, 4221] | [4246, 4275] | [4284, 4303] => -0.12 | 11.5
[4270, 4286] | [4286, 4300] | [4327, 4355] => 0.16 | 13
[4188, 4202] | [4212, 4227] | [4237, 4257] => 0.02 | 12.3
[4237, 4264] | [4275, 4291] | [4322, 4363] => 0.11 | 13.5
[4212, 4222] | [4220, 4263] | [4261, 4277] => 0.01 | 12.5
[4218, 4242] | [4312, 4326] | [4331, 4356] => 0.02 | 14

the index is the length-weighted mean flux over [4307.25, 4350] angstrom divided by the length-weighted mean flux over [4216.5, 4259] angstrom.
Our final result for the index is 1.1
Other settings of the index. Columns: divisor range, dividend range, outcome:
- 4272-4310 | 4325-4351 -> 1.29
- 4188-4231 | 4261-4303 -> 1.02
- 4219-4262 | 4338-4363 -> 1.16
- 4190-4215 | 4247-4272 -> 1.08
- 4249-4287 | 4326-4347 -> 1.14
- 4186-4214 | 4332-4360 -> 1.23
